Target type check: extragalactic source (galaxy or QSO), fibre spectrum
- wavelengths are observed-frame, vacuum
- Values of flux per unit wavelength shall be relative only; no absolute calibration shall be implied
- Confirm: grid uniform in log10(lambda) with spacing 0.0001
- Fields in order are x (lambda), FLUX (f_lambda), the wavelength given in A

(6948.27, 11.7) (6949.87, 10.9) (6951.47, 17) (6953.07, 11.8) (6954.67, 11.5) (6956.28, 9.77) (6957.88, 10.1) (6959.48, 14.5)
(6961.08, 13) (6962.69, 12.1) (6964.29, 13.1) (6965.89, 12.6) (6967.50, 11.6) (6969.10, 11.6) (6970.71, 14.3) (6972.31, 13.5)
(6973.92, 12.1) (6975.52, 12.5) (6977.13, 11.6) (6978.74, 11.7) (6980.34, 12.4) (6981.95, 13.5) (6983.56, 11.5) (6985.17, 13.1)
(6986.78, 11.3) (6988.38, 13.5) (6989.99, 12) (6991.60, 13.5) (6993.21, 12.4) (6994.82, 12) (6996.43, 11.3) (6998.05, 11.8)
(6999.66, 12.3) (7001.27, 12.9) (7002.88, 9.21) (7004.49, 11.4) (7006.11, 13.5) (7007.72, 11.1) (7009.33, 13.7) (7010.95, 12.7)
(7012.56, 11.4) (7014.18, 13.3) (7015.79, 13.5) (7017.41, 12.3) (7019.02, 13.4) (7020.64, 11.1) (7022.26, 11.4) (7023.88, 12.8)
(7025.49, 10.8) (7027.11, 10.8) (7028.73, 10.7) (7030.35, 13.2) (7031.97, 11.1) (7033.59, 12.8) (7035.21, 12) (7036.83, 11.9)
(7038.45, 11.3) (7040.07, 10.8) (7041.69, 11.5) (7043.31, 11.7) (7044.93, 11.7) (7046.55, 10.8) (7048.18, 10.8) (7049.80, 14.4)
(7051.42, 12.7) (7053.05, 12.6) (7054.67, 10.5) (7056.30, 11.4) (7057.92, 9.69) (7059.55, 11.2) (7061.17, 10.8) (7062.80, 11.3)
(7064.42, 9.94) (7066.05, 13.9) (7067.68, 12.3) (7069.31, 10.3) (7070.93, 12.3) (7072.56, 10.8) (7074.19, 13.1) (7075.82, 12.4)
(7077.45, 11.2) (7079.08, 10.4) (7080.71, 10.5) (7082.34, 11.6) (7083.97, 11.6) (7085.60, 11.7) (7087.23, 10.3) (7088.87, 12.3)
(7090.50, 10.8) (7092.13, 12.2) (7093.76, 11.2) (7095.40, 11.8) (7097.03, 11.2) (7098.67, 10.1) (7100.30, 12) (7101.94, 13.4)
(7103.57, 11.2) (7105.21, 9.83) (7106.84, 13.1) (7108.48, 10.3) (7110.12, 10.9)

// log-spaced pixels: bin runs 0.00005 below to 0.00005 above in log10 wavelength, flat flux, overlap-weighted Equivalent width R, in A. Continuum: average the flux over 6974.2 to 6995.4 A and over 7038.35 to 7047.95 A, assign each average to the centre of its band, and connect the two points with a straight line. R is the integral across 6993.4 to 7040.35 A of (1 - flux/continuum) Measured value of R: -0.8 A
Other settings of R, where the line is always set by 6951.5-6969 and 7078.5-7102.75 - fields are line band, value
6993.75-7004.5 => 0.3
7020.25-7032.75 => 0.3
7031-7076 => 0.0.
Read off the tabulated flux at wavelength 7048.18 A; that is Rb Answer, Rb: 10.8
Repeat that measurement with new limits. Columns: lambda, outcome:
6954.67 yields 11.5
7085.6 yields 11.7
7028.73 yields 10.7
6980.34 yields 12.4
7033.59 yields 12.8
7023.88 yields 12.8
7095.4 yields 11.8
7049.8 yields 14.4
